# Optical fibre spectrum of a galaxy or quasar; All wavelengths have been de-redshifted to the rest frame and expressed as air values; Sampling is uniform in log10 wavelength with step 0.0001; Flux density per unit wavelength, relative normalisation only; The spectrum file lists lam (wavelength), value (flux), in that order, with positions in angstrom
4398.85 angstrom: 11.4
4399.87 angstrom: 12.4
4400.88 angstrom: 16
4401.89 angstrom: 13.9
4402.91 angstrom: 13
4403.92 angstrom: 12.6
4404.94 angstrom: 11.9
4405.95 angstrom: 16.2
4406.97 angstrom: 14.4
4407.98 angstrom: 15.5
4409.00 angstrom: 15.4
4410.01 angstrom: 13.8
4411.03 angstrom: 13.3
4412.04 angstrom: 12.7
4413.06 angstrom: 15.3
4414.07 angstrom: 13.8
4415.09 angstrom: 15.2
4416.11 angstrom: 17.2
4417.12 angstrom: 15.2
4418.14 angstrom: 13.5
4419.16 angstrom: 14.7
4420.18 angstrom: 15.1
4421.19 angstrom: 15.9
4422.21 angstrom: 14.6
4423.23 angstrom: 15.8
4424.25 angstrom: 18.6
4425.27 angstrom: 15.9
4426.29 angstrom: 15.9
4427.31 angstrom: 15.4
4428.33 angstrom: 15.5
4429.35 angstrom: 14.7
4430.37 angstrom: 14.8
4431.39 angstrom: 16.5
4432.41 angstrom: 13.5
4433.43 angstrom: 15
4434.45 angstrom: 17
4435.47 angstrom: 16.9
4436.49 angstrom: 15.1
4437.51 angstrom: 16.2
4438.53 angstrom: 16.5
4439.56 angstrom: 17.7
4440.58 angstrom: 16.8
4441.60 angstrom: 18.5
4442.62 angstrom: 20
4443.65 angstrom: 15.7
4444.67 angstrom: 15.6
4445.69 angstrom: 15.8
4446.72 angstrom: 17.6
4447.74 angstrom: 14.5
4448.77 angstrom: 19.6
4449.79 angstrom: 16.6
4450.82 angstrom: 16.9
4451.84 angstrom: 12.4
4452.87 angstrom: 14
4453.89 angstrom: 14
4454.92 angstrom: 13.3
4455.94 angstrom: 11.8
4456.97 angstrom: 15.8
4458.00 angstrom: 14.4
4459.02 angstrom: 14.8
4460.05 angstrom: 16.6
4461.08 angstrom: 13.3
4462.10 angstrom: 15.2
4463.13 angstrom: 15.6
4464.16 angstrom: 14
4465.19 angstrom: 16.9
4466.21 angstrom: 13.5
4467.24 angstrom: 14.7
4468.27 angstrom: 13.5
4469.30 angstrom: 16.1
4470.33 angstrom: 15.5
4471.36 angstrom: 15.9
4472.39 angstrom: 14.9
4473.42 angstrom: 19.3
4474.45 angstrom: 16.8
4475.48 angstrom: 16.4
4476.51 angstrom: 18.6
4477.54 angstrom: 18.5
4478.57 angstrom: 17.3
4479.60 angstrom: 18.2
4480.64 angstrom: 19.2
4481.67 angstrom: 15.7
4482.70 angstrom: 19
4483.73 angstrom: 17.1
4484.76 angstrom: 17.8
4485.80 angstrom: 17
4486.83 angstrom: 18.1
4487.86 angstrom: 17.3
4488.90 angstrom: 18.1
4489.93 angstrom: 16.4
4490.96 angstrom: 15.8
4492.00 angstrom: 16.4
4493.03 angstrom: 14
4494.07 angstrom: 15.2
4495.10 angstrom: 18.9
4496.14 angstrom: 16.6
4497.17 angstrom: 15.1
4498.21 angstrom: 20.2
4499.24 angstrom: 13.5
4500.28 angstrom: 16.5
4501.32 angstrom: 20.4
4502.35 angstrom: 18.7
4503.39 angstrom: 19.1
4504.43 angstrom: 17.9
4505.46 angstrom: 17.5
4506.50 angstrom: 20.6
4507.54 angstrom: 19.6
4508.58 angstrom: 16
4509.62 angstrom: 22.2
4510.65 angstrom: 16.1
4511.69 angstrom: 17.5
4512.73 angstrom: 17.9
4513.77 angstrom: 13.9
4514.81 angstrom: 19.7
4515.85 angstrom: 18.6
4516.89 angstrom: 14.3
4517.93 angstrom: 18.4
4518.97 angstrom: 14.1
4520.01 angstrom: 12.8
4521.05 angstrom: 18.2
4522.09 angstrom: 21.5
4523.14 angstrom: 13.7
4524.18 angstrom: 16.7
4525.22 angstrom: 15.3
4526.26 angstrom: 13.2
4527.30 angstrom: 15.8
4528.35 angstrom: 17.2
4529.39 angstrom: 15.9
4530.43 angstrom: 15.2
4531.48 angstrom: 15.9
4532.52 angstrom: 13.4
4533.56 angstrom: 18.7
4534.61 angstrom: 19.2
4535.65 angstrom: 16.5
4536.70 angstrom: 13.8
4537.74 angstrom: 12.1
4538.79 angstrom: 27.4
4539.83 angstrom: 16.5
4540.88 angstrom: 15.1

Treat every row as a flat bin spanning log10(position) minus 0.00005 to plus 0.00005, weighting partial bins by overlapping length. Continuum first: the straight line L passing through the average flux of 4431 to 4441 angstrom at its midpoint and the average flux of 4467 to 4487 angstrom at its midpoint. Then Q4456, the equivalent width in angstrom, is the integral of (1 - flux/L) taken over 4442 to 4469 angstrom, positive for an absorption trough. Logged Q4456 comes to 2.1 angstrom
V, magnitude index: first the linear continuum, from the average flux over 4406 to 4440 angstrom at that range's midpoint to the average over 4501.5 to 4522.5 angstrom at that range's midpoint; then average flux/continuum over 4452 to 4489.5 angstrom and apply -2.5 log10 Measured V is 0.04 mag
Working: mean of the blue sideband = 15.4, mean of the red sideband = 17.8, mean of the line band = 16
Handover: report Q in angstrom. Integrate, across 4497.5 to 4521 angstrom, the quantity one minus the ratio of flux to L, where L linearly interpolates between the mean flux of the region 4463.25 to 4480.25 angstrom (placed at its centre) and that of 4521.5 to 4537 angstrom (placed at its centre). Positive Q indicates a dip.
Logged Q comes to -1.9 angstrom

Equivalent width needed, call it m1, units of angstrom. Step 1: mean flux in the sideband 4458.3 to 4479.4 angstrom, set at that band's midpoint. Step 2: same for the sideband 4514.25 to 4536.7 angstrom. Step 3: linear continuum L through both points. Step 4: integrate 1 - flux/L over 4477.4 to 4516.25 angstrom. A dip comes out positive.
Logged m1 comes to -3.5 angstrom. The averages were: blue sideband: 15.9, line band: 17.6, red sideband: 16.3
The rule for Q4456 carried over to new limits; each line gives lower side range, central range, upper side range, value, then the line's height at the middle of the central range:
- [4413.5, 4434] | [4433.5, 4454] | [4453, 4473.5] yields -1.8 angstrom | 15.1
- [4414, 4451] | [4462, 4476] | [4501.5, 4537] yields 0.7 angstrom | 16.4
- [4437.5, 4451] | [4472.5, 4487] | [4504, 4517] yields -0.1 angstrom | 17.5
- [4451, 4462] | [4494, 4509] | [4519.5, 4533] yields -2.6 angstrom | 15.2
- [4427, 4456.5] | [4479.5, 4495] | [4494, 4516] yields 0.2 angstrom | 17.3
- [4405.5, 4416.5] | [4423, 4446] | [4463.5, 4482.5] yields -1.3 angstrom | 15.4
